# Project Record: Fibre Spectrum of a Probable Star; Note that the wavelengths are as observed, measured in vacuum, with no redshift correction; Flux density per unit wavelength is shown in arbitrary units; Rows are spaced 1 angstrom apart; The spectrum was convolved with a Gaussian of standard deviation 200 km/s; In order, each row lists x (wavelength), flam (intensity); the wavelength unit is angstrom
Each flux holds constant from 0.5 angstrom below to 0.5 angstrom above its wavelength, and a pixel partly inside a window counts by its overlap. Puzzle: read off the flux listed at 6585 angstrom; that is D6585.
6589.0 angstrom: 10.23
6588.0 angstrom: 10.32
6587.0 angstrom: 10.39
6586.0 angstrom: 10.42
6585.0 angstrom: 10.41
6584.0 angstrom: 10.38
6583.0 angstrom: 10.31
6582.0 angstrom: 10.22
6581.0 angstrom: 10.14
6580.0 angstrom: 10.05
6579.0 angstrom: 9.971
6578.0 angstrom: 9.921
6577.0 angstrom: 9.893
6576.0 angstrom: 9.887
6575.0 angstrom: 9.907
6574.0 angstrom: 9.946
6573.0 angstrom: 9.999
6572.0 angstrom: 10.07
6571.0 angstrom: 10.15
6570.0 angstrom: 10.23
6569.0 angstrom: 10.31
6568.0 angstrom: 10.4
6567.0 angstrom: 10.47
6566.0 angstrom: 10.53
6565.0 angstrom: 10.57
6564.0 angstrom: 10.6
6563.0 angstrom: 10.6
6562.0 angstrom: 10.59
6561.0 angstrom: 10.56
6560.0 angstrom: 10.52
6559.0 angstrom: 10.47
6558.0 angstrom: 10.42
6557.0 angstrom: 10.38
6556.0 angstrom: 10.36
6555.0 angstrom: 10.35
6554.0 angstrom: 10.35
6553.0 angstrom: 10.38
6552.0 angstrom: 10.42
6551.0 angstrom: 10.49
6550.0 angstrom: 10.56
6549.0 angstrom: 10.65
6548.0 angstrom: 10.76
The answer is 10.41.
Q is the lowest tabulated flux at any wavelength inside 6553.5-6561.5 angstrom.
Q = 10.35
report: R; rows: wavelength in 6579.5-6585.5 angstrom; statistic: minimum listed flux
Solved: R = 10.05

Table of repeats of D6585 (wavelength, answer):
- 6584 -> 10.38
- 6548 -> 10.76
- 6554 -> 10.35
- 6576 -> 9.887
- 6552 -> 10.42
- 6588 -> 10.32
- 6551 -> 10.49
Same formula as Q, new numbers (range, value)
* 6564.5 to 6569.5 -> 10.31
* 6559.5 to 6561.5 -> 10.52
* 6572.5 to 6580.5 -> 9.887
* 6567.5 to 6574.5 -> 9.946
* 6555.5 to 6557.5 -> 10.36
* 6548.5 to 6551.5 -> 10.49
